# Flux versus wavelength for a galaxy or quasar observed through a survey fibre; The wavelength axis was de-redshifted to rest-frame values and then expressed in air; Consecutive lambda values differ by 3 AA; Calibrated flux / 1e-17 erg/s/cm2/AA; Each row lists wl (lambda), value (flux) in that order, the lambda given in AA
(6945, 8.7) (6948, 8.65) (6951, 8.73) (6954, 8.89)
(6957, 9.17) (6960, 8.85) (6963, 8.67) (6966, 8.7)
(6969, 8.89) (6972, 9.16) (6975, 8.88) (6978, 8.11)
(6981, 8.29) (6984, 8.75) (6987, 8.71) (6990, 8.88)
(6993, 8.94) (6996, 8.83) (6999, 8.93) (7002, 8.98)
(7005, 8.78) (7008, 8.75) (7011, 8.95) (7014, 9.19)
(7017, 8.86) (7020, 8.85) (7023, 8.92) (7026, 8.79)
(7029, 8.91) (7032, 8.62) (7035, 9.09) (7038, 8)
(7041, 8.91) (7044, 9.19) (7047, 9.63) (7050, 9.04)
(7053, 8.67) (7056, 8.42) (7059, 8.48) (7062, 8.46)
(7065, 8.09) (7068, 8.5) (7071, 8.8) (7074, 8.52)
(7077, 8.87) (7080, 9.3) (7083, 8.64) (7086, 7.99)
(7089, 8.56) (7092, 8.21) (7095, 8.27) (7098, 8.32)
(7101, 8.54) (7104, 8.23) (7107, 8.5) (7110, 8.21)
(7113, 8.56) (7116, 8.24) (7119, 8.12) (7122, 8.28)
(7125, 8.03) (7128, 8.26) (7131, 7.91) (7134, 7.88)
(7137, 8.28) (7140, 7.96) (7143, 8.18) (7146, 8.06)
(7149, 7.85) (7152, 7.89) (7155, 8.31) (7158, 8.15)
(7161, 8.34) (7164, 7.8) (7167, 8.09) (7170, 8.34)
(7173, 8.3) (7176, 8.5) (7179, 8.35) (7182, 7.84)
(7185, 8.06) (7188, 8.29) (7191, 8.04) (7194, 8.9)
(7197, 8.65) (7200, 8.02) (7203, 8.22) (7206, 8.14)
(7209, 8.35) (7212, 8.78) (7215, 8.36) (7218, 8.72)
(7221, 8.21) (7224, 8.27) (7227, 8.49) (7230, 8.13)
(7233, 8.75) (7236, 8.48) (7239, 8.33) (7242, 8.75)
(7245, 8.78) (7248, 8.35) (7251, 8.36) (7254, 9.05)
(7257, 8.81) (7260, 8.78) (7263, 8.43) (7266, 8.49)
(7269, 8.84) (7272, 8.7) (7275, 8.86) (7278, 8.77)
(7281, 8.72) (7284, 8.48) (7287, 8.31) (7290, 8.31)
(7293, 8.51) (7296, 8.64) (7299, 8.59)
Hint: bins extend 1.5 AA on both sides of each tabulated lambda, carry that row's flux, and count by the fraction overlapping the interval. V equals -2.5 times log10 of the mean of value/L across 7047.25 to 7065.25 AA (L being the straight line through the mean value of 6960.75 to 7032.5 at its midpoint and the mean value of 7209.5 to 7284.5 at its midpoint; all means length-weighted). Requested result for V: 0.02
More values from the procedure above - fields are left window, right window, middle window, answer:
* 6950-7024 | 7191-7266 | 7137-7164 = 0.07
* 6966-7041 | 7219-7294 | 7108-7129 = 0.06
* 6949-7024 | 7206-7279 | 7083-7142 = 0.06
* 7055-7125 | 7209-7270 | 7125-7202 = 0.04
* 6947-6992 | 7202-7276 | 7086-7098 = 0.05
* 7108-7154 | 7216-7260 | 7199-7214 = 0.01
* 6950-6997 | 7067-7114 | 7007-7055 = -0.03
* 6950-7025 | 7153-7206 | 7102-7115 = 0.01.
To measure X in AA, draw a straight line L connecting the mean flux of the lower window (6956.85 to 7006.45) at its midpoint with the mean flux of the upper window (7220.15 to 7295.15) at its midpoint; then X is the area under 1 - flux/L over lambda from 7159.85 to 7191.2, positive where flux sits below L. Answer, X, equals 1.6 AA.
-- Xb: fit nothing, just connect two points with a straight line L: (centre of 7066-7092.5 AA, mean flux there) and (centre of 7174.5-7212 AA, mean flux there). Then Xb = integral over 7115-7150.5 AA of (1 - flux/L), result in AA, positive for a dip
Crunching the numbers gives 1.58 AA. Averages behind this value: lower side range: 8.6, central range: 8.09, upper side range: 8.3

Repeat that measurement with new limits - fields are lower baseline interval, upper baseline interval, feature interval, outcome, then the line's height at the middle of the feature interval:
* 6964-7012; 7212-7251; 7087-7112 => 0.84 AA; 8.64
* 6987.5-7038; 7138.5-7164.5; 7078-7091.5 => -0.24 AA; 8.45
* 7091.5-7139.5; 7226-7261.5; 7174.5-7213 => 0.63 AA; 8.45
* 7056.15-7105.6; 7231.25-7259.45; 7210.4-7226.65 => 0.26 AA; 8.61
